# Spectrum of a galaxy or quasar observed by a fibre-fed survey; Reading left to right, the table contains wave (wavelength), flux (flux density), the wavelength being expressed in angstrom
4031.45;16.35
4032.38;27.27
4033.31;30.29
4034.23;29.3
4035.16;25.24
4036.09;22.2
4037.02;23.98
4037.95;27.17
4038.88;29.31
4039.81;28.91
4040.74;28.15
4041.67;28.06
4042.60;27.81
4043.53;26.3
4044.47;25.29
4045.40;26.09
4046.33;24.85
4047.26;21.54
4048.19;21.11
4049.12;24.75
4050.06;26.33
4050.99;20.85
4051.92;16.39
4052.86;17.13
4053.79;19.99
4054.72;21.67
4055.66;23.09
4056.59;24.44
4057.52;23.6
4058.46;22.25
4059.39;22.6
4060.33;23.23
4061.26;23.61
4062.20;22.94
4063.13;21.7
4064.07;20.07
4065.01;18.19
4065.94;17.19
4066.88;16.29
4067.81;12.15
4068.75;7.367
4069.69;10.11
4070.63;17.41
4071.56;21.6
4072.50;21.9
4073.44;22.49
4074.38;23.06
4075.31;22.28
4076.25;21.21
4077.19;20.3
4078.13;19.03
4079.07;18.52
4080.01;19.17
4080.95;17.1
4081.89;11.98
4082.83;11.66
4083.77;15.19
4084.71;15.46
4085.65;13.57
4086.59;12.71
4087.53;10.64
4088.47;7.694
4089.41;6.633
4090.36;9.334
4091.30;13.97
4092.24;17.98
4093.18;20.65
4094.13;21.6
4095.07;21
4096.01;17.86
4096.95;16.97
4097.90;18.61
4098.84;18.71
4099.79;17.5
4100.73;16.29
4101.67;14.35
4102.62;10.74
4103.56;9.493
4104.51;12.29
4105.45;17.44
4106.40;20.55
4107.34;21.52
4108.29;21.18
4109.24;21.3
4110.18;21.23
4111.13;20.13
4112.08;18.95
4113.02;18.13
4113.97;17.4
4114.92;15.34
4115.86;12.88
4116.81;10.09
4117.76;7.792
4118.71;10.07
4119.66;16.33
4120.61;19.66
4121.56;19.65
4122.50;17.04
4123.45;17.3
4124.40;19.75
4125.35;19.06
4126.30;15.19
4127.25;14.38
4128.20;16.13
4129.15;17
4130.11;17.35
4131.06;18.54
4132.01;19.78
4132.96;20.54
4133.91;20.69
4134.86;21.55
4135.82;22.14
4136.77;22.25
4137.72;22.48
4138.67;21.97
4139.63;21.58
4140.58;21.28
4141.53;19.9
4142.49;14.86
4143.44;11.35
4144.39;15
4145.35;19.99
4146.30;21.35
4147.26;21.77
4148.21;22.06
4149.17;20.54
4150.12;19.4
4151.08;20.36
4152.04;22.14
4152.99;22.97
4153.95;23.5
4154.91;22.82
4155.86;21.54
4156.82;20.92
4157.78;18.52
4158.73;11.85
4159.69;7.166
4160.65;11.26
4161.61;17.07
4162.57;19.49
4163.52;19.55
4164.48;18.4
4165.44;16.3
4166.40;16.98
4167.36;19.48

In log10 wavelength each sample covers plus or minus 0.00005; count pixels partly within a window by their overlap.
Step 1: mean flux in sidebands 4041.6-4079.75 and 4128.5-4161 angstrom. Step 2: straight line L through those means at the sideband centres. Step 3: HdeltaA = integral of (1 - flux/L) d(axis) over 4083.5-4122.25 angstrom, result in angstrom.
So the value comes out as 8.28 angstrom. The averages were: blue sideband 21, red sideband 19.3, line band 15.8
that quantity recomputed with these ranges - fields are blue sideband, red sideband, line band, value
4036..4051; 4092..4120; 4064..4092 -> 6.9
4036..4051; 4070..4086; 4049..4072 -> 2.5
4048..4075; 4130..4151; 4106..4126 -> 2.6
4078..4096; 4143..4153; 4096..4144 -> -0.2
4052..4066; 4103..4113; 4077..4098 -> 4.5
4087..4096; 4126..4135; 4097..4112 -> -1.6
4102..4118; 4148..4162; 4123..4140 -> -1.7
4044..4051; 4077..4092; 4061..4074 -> 0.4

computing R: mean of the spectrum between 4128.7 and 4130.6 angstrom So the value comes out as 17.1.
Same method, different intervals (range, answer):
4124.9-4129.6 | 16.3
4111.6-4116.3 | 16.6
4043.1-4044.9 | 25.7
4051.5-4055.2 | 18.8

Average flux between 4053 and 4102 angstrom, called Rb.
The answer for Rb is 17.8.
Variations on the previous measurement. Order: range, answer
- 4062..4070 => 16.1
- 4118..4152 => 18.8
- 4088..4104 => 15.3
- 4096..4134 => 16.9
